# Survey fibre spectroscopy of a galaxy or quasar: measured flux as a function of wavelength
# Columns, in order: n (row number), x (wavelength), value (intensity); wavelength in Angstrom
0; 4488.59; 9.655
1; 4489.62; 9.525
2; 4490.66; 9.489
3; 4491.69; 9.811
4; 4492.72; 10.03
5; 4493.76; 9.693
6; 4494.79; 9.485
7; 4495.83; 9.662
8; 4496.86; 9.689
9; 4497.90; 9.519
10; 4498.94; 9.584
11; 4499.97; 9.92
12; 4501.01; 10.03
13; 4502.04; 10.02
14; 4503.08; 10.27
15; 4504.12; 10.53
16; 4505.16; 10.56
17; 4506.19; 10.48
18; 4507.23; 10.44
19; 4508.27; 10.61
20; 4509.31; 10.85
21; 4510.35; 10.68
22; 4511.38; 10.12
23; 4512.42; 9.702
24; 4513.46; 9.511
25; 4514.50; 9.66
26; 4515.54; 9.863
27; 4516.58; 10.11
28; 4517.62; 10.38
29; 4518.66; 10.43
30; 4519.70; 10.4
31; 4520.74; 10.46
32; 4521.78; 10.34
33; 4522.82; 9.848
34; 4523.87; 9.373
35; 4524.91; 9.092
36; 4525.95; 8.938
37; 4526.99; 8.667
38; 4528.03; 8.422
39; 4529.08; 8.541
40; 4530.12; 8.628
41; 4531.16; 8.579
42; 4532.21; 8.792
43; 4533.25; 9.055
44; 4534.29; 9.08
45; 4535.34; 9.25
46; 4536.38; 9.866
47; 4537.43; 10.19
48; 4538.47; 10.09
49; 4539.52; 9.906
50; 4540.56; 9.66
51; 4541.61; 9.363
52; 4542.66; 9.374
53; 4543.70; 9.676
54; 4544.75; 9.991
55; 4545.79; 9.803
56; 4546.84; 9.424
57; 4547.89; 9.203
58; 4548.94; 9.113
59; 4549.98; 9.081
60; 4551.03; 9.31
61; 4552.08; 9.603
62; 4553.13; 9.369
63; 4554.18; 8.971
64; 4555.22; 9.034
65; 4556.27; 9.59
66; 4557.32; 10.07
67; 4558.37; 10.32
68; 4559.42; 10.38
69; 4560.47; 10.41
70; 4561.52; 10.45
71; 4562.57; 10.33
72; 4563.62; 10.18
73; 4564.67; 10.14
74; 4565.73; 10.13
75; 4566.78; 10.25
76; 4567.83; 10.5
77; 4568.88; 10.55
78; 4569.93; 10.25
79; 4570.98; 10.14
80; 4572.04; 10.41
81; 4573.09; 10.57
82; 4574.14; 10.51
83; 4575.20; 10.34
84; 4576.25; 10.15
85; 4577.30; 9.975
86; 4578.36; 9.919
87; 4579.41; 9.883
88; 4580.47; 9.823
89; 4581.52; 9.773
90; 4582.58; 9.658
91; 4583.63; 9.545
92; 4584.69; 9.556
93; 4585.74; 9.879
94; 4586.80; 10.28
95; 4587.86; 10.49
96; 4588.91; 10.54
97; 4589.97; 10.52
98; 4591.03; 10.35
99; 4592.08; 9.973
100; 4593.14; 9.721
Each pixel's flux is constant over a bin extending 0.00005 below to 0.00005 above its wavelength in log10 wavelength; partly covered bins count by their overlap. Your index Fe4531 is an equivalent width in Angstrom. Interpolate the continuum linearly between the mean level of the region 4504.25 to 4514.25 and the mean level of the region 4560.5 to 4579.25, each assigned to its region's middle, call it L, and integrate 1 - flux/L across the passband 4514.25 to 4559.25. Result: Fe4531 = 3.4 Angstrom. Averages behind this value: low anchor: 10.3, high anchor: 10.3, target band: 9.52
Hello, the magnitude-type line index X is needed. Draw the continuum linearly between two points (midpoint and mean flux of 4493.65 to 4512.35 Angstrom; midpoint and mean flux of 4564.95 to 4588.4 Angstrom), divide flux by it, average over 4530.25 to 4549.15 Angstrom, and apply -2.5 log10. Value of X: 0.07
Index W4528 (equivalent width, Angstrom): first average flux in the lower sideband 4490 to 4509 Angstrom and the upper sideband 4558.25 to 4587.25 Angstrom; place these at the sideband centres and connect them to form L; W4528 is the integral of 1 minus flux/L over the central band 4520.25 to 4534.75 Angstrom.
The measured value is 1.3 Angstrom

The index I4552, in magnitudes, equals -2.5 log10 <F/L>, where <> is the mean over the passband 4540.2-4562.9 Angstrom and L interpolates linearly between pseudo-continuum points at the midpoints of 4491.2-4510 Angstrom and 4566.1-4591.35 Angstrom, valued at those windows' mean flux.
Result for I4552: 0.05 mag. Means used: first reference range 10.1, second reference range 10.2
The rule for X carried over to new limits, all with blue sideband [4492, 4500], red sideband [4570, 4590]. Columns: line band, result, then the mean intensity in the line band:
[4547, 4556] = 0.082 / 9.23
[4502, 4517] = -0.052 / 10.2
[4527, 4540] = 0.080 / 9.17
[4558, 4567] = -0.029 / 10.3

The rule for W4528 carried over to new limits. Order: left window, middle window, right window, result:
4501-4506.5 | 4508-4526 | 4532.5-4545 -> 0.0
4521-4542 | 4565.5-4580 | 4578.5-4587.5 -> -0.8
